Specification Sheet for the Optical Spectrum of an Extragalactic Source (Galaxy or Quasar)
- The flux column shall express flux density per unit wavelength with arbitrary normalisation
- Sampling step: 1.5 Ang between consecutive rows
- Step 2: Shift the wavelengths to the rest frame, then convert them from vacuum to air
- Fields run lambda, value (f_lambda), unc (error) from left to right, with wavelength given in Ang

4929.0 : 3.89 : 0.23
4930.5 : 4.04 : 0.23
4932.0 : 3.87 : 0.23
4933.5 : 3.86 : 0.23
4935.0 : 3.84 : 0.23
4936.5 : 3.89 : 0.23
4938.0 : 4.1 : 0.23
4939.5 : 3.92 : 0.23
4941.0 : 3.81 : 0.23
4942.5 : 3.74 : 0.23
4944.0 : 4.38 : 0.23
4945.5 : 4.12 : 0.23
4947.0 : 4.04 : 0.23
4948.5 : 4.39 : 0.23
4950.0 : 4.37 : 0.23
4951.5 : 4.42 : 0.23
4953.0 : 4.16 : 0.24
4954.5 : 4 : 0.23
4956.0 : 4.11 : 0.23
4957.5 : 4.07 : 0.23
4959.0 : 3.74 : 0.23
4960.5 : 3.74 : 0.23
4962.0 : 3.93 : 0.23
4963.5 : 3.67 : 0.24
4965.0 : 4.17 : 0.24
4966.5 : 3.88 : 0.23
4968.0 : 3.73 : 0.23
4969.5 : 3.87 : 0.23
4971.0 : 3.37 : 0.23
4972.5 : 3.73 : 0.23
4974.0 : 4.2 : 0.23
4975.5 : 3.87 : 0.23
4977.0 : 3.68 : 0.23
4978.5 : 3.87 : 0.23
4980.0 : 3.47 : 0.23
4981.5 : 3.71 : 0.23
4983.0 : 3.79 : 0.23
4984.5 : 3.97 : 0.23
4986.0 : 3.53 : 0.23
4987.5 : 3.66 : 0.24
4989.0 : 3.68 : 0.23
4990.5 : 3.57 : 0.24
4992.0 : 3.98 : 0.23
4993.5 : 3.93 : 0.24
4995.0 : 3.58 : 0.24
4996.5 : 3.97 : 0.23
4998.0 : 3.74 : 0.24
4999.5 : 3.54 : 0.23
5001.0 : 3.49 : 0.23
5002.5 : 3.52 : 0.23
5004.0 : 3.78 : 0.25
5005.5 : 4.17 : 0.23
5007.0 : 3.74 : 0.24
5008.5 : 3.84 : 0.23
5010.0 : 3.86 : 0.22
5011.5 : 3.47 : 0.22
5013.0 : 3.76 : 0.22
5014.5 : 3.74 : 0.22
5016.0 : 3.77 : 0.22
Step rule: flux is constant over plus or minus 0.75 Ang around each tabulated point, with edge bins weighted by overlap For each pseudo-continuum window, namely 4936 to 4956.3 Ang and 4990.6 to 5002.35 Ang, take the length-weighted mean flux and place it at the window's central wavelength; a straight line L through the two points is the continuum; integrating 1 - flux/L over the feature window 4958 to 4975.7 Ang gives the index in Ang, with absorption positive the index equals 0.5 Ang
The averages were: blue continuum 4.11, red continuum 3.73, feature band 3.83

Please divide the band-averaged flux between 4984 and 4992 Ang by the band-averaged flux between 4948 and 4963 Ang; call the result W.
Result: 0.9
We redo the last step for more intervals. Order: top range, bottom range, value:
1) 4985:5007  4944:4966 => 0.91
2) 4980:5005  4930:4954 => 0.91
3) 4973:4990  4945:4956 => 0.89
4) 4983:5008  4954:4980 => 0.97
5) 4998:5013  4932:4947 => 0.94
